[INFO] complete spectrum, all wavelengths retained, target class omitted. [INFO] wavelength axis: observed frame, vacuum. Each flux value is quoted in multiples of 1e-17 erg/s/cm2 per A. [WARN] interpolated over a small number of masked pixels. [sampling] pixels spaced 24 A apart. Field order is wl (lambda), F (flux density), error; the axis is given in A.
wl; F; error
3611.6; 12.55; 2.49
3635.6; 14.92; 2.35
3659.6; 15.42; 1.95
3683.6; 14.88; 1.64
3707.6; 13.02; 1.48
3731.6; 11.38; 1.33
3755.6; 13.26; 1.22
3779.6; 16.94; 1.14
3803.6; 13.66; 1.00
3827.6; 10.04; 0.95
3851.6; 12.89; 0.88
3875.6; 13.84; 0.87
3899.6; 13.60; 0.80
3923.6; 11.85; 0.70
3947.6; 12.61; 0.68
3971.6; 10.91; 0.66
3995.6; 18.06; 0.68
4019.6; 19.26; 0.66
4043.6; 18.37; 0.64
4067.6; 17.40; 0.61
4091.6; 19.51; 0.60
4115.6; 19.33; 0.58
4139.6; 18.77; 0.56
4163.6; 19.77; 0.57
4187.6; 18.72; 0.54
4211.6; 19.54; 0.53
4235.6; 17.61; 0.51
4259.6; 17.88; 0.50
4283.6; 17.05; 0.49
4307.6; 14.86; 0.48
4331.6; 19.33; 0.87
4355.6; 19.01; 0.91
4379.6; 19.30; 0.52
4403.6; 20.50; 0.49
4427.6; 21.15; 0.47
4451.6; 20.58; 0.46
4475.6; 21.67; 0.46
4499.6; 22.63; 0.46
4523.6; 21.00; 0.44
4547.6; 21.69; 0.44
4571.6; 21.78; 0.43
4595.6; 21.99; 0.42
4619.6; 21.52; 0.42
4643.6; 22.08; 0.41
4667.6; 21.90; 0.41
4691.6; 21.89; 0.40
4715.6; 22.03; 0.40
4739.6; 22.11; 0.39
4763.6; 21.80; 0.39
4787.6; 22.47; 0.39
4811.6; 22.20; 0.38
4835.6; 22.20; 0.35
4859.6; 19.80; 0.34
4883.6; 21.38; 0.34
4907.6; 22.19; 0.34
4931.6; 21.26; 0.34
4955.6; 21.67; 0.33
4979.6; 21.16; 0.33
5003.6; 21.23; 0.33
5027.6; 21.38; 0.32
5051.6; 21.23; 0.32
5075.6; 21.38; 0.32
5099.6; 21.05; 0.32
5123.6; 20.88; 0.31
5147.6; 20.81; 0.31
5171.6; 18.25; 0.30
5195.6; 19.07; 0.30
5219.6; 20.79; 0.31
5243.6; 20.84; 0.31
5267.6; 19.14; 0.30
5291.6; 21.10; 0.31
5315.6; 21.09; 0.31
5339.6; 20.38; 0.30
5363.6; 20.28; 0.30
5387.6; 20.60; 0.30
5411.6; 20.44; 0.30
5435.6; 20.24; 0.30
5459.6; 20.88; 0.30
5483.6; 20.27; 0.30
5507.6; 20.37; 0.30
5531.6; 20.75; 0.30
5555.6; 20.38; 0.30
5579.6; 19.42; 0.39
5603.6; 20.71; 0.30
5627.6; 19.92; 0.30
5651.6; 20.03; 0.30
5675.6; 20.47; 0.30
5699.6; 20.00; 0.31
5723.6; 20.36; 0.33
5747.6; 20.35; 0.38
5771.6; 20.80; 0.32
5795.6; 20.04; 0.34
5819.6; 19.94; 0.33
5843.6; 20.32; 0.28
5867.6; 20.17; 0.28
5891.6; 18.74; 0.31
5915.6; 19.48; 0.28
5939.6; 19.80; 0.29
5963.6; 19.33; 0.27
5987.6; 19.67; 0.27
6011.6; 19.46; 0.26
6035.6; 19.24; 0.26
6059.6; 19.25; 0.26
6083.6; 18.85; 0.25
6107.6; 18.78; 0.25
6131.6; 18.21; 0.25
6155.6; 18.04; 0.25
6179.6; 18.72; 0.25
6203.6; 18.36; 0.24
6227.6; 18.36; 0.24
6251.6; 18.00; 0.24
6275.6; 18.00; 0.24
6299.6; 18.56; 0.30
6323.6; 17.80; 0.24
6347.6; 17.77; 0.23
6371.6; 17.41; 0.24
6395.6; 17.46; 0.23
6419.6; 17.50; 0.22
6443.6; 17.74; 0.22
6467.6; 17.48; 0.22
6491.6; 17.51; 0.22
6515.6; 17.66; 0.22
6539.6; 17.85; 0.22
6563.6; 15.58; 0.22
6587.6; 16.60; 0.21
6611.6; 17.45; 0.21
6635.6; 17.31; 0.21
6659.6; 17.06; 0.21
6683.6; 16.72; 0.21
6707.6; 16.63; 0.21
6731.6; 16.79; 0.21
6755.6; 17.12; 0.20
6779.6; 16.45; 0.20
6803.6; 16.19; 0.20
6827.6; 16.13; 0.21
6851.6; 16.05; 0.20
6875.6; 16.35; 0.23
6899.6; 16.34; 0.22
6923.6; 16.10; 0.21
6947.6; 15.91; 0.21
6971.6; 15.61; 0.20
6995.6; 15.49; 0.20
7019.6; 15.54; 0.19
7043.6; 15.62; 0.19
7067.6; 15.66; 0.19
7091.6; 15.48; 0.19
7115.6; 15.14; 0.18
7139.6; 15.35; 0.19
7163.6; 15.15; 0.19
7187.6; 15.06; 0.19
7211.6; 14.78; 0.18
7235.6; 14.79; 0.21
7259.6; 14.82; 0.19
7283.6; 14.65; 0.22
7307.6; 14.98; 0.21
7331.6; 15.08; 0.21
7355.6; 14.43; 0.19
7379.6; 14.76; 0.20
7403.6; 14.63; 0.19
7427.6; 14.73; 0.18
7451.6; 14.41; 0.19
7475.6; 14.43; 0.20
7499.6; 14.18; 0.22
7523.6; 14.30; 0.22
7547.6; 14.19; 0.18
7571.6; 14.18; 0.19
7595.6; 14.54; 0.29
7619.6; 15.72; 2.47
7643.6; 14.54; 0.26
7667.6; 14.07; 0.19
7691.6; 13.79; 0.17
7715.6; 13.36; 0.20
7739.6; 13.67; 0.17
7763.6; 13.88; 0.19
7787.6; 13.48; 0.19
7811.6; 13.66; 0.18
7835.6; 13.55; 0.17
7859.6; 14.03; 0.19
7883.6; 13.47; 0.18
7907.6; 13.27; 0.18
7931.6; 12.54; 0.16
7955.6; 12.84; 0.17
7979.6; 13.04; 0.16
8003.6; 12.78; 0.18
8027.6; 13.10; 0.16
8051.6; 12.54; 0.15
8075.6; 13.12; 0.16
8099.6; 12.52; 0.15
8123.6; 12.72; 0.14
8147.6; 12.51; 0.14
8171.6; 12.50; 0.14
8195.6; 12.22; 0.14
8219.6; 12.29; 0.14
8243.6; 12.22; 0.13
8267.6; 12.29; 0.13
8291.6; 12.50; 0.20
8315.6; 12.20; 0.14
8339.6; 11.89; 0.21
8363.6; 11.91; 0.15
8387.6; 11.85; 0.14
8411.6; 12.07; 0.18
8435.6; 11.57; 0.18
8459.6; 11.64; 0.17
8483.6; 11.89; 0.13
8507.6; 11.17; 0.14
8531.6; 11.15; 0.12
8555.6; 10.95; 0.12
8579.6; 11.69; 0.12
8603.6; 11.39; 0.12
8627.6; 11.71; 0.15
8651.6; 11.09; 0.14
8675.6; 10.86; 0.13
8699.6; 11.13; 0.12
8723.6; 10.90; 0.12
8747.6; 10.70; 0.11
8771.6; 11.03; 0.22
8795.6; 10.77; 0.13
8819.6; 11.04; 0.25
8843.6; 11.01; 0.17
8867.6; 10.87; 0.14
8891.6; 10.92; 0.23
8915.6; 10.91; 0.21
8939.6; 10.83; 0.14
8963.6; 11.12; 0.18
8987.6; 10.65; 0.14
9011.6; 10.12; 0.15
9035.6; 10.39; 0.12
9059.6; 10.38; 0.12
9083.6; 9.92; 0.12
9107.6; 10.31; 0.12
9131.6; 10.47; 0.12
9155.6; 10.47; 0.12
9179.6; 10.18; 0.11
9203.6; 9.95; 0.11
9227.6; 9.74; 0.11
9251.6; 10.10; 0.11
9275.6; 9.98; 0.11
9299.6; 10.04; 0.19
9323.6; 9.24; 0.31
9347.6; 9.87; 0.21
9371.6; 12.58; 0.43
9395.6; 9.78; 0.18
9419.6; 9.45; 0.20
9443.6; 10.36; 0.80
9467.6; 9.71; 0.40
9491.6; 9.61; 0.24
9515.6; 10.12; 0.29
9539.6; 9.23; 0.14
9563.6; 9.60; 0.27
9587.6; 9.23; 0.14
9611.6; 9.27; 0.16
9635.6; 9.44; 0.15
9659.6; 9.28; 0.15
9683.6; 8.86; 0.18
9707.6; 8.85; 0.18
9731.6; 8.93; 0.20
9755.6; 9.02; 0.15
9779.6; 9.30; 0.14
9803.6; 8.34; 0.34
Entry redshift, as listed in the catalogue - 0.000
